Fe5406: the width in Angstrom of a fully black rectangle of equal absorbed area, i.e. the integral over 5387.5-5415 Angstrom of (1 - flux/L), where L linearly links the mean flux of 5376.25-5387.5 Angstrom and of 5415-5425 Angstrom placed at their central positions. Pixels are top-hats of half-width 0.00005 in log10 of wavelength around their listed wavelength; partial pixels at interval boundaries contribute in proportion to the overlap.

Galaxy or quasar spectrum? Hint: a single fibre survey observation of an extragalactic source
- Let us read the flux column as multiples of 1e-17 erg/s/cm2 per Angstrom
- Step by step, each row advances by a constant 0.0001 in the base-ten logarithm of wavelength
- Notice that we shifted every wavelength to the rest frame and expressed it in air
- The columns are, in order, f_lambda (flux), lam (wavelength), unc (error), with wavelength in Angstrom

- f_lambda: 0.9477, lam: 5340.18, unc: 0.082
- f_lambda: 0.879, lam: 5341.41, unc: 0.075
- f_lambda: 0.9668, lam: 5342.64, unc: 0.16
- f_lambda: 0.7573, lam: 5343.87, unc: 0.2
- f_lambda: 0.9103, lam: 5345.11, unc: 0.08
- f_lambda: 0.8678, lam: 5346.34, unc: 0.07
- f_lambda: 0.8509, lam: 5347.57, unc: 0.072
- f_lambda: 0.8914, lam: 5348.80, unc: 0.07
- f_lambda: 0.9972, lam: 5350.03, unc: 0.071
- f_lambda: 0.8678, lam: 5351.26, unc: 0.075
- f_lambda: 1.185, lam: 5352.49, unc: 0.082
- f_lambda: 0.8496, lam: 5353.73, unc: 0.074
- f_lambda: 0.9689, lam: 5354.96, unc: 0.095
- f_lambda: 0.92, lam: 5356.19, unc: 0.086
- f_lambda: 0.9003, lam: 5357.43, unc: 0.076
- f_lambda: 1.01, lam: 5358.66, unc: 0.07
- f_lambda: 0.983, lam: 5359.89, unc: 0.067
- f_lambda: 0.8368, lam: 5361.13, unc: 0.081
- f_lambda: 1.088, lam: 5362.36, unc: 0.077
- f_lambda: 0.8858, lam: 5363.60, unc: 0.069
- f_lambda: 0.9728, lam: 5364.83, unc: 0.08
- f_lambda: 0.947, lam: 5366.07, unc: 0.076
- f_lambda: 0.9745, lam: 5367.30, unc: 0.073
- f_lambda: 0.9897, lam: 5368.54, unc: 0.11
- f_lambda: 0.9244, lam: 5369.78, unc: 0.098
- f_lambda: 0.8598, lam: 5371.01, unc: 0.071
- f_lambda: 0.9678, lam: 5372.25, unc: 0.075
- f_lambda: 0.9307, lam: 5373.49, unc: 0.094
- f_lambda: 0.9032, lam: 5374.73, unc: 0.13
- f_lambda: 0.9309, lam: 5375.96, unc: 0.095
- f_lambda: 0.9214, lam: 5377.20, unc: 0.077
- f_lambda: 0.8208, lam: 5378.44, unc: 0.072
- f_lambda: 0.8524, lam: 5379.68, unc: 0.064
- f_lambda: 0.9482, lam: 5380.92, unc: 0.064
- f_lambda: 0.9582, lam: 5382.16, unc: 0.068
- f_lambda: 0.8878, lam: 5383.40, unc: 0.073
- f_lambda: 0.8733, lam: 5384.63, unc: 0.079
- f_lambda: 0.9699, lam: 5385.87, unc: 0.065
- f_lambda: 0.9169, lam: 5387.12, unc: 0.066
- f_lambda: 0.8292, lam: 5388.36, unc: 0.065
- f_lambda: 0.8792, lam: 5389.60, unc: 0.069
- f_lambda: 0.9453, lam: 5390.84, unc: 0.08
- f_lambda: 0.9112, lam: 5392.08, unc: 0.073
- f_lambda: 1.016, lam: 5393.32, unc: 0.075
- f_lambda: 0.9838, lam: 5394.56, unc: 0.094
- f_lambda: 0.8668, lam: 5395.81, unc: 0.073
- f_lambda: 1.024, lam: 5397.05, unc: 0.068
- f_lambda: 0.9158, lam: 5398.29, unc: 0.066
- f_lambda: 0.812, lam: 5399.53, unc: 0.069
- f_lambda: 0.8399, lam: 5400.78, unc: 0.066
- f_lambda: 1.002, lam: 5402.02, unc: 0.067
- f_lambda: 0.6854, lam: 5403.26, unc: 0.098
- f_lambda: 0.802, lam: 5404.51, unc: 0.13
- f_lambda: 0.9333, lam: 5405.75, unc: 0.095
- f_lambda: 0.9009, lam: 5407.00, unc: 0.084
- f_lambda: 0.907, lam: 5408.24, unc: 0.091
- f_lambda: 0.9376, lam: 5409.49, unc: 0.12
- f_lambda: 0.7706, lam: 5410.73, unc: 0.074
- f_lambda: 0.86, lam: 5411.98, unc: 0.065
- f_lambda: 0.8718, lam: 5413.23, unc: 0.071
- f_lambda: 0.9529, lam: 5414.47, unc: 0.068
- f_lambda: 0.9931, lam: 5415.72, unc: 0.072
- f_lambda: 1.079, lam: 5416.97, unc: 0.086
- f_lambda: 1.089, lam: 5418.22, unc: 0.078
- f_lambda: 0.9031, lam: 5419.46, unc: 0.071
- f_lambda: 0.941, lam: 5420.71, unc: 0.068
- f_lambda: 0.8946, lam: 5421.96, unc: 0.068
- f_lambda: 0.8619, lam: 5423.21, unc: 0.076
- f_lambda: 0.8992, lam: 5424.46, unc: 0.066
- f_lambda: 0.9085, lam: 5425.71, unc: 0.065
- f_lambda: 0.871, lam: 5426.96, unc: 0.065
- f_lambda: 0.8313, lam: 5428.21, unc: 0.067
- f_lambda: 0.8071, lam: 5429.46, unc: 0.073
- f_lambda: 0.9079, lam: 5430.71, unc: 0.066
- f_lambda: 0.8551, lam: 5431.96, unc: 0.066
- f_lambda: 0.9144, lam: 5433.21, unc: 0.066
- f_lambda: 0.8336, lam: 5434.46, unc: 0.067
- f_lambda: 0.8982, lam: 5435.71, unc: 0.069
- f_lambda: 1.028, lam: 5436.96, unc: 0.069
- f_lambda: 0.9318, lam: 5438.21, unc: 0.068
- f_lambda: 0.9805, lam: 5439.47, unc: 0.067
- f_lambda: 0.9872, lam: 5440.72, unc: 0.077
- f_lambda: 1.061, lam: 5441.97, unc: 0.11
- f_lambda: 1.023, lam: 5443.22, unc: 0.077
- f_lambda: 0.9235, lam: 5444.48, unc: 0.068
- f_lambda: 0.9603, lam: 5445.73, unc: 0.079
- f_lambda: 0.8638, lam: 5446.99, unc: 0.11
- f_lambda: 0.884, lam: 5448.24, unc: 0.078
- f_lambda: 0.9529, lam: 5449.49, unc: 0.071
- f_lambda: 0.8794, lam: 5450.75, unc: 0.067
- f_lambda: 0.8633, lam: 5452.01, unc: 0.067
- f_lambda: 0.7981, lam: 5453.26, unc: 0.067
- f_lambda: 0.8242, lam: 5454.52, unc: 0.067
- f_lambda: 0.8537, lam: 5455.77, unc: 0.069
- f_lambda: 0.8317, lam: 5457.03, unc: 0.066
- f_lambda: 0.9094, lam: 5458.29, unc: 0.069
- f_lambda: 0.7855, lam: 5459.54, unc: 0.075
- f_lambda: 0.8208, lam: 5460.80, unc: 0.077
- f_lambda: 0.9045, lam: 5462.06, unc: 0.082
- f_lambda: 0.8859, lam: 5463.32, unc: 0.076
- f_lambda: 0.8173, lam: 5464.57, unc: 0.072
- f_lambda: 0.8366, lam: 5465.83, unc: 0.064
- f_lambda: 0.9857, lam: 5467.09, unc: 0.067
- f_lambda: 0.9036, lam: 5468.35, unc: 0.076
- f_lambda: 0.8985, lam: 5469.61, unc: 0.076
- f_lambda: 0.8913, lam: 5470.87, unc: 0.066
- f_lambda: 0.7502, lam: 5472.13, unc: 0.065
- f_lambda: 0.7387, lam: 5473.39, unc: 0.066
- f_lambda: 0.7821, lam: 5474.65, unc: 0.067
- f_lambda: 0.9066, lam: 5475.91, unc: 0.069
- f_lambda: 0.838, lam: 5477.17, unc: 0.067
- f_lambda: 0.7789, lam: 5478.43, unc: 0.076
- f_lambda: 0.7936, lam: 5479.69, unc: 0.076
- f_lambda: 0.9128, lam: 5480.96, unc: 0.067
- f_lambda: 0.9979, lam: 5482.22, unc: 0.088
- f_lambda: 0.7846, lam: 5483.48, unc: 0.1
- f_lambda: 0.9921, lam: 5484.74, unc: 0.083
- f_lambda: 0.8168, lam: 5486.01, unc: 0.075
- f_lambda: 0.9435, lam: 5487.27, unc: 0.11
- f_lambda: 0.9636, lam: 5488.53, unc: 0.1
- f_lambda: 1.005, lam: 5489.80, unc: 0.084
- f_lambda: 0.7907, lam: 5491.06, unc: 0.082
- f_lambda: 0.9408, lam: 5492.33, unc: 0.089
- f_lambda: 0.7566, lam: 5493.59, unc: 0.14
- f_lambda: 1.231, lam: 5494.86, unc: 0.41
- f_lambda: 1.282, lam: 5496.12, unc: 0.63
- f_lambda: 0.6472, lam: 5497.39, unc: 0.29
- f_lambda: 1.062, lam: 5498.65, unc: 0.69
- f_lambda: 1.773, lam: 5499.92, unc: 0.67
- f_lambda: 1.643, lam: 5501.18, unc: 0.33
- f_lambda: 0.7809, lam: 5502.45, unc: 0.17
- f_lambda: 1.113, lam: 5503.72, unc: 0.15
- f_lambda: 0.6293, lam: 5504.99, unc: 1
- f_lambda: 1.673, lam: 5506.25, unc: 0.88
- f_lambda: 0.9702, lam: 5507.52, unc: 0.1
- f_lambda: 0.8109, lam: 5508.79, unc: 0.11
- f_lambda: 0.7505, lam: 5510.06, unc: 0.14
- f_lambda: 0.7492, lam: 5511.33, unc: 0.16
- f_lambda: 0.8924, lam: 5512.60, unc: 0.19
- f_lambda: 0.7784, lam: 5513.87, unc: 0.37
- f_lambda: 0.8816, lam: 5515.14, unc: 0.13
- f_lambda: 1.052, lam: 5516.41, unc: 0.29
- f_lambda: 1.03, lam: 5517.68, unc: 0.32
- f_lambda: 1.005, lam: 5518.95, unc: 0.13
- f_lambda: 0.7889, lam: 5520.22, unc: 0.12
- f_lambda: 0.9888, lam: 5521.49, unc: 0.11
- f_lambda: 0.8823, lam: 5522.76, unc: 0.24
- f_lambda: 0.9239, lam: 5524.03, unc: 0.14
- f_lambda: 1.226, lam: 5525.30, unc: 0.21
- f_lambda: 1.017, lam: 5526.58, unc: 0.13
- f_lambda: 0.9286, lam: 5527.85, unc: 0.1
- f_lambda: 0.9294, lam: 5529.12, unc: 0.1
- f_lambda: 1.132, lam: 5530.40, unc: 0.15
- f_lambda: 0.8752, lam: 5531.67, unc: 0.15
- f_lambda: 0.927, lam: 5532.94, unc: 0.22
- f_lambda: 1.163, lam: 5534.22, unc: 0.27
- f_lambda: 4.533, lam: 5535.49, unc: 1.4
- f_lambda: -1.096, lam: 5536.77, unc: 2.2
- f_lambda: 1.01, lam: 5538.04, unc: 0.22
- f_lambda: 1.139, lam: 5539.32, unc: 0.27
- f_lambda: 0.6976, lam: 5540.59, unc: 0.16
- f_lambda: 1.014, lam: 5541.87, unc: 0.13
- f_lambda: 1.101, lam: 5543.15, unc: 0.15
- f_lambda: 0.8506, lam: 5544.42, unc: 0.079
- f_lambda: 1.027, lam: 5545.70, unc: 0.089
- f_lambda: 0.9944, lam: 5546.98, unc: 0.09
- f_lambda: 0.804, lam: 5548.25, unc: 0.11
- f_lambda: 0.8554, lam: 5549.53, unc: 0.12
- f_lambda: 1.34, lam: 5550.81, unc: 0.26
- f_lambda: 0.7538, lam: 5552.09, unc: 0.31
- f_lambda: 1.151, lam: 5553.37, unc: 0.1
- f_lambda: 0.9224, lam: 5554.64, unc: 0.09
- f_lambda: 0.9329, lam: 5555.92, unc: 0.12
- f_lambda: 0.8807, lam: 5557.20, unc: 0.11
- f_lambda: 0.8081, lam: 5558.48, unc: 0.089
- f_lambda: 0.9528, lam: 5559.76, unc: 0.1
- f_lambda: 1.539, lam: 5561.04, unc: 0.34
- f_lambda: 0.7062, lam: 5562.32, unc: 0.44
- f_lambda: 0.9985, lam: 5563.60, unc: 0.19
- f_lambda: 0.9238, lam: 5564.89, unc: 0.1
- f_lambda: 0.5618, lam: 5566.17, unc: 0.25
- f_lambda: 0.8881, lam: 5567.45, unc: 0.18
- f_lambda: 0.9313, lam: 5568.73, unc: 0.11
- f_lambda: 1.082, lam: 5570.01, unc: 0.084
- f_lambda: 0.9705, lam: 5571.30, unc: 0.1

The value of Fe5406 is 1.1 Angstrom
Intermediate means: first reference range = 0.905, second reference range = 0.957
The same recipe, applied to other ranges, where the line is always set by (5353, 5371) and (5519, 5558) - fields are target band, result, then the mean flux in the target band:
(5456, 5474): 2.5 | 0.854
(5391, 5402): 0.4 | 0.927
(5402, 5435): 2.5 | 0.895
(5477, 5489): 1.4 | 0.883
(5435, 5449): 0.3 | 0.958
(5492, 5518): -0.4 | 1.02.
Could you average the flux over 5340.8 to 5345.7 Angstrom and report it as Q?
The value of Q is 0.877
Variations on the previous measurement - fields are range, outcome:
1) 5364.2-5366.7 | 0.962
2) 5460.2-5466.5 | 0.854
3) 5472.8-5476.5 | 0.809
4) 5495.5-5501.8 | 1.28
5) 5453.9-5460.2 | 0.841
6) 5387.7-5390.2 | 0.855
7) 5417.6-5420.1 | 0.998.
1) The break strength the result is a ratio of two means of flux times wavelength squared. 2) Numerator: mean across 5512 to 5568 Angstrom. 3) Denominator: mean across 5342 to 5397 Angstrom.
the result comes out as 1.1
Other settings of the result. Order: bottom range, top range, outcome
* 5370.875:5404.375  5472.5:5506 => 1.11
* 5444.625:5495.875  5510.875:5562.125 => 1.17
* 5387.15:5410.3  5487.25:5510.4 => 1.21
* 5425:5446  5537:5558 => 1.04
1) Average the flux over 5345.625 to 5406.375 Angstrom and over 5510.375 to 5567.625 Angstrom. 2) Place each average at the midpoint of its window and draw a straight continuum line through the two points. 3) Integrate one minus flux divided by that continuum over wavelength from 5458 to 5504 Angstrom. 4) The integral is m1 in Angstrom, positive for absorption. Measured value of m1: 1.35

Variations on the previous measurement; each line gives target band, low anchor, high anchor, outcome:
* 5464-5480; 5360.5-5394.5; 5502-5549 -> 2.16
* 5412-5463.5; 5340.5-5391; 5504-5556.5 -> 2.60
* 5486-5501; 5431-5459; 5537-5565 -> -1.92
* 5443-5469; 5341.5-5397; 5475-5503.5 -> 2.38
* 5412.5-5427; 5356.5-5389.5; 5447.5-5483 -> -0.81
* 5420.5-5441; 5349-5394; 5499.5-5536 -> 2.18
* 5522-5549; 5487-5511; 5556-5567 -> -2.23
